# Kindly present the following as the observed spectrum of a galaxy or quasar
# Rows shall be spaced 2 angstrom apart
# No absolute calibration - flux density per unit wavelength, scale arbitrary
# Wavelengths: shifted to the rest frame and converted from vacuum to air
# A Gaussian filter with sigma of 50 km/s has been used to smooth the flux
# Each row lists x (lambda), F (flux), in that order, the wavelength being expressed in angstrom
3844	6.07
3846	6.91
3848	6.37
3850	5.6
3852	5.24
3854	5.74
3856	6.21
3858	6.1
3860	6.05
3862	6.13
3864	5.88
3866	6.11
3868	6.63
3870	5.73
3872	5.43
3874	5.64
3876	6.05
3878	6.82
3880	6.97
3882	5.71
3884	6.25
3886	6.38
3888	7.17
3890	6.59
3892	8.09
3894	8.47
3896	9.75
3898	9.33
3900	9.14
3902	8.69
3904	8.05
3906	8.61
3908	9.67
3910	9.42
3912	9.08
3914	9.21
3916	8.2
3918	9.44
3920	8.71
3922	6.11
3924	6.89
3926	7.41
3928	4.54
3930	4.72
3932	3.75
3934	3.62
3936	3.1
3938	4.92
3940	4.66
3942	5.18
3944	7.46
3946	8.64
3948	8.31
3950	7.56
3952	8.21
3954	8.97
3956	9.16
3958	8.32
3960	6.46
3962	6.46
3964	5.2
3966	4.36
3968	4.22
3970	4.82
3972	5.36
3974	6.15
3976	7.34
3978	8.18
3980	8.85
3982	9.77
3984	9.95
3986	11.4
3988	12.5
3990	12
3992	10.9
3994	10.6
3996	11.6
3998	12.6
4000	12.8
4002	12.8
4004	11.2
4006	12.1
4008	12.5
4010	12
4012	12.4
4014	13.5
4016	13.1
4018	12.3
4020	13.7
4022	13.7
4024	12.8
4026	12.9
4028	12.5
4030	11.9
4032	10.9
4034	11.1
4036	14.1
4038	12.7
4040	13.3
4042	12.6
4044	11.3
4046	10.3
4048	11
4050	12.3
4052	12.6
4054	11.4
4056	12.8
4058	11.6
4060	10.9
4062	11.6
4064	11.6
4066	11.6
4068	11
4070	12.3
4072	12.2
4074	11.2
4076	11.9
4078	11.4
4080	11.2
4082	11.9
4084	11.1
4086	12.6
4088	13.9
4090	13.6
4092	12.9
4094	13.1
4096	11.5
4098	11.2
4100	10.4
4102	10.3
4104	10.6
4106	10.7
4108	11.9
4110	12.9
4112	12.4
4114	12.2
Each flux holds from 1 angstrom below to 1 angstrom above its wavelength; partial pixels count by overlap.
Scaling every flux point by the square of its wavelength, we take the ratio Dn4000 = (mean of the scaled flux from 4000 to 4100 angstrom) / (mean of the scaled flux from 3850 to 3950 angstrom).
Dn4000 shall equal 1.9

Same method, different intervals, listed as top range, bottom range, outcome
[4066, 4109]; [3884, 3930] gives 1.60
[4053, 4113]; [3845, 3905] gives 1.93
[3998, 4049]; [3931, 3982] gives 1.99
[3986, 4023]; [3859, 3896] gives 2.01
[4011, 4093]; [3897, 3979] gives 1.84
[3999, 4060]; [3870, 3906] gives 1.81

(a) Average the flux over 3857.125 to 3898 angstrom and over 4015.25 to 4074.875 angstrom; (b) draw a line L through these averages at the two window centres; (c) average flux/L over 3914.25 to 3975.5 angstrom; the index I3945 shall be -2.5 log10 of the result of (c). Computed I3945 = 0.34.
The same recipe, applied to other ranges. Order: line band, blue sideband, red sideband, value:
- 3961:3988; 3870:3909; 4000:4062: 0.39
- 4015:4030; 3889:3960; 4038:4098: -0.22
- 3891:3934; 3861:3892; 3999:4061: -0.04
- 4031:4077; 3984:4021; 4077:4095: 0.04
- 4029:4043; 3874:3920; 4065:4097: -0.12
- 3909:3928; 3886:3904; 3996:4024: 0.13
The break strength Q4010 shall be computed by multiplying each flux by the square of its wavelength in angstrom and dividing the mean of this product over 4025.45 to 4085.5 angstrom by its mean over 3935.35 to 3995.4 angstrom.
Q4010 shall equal 1.6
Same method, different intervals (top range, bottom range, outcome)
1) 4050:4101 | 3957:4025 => 1.23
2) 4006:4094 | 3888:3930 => 1.61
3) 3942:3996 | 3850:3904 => 1.26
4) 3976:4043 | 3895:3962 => 1.67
